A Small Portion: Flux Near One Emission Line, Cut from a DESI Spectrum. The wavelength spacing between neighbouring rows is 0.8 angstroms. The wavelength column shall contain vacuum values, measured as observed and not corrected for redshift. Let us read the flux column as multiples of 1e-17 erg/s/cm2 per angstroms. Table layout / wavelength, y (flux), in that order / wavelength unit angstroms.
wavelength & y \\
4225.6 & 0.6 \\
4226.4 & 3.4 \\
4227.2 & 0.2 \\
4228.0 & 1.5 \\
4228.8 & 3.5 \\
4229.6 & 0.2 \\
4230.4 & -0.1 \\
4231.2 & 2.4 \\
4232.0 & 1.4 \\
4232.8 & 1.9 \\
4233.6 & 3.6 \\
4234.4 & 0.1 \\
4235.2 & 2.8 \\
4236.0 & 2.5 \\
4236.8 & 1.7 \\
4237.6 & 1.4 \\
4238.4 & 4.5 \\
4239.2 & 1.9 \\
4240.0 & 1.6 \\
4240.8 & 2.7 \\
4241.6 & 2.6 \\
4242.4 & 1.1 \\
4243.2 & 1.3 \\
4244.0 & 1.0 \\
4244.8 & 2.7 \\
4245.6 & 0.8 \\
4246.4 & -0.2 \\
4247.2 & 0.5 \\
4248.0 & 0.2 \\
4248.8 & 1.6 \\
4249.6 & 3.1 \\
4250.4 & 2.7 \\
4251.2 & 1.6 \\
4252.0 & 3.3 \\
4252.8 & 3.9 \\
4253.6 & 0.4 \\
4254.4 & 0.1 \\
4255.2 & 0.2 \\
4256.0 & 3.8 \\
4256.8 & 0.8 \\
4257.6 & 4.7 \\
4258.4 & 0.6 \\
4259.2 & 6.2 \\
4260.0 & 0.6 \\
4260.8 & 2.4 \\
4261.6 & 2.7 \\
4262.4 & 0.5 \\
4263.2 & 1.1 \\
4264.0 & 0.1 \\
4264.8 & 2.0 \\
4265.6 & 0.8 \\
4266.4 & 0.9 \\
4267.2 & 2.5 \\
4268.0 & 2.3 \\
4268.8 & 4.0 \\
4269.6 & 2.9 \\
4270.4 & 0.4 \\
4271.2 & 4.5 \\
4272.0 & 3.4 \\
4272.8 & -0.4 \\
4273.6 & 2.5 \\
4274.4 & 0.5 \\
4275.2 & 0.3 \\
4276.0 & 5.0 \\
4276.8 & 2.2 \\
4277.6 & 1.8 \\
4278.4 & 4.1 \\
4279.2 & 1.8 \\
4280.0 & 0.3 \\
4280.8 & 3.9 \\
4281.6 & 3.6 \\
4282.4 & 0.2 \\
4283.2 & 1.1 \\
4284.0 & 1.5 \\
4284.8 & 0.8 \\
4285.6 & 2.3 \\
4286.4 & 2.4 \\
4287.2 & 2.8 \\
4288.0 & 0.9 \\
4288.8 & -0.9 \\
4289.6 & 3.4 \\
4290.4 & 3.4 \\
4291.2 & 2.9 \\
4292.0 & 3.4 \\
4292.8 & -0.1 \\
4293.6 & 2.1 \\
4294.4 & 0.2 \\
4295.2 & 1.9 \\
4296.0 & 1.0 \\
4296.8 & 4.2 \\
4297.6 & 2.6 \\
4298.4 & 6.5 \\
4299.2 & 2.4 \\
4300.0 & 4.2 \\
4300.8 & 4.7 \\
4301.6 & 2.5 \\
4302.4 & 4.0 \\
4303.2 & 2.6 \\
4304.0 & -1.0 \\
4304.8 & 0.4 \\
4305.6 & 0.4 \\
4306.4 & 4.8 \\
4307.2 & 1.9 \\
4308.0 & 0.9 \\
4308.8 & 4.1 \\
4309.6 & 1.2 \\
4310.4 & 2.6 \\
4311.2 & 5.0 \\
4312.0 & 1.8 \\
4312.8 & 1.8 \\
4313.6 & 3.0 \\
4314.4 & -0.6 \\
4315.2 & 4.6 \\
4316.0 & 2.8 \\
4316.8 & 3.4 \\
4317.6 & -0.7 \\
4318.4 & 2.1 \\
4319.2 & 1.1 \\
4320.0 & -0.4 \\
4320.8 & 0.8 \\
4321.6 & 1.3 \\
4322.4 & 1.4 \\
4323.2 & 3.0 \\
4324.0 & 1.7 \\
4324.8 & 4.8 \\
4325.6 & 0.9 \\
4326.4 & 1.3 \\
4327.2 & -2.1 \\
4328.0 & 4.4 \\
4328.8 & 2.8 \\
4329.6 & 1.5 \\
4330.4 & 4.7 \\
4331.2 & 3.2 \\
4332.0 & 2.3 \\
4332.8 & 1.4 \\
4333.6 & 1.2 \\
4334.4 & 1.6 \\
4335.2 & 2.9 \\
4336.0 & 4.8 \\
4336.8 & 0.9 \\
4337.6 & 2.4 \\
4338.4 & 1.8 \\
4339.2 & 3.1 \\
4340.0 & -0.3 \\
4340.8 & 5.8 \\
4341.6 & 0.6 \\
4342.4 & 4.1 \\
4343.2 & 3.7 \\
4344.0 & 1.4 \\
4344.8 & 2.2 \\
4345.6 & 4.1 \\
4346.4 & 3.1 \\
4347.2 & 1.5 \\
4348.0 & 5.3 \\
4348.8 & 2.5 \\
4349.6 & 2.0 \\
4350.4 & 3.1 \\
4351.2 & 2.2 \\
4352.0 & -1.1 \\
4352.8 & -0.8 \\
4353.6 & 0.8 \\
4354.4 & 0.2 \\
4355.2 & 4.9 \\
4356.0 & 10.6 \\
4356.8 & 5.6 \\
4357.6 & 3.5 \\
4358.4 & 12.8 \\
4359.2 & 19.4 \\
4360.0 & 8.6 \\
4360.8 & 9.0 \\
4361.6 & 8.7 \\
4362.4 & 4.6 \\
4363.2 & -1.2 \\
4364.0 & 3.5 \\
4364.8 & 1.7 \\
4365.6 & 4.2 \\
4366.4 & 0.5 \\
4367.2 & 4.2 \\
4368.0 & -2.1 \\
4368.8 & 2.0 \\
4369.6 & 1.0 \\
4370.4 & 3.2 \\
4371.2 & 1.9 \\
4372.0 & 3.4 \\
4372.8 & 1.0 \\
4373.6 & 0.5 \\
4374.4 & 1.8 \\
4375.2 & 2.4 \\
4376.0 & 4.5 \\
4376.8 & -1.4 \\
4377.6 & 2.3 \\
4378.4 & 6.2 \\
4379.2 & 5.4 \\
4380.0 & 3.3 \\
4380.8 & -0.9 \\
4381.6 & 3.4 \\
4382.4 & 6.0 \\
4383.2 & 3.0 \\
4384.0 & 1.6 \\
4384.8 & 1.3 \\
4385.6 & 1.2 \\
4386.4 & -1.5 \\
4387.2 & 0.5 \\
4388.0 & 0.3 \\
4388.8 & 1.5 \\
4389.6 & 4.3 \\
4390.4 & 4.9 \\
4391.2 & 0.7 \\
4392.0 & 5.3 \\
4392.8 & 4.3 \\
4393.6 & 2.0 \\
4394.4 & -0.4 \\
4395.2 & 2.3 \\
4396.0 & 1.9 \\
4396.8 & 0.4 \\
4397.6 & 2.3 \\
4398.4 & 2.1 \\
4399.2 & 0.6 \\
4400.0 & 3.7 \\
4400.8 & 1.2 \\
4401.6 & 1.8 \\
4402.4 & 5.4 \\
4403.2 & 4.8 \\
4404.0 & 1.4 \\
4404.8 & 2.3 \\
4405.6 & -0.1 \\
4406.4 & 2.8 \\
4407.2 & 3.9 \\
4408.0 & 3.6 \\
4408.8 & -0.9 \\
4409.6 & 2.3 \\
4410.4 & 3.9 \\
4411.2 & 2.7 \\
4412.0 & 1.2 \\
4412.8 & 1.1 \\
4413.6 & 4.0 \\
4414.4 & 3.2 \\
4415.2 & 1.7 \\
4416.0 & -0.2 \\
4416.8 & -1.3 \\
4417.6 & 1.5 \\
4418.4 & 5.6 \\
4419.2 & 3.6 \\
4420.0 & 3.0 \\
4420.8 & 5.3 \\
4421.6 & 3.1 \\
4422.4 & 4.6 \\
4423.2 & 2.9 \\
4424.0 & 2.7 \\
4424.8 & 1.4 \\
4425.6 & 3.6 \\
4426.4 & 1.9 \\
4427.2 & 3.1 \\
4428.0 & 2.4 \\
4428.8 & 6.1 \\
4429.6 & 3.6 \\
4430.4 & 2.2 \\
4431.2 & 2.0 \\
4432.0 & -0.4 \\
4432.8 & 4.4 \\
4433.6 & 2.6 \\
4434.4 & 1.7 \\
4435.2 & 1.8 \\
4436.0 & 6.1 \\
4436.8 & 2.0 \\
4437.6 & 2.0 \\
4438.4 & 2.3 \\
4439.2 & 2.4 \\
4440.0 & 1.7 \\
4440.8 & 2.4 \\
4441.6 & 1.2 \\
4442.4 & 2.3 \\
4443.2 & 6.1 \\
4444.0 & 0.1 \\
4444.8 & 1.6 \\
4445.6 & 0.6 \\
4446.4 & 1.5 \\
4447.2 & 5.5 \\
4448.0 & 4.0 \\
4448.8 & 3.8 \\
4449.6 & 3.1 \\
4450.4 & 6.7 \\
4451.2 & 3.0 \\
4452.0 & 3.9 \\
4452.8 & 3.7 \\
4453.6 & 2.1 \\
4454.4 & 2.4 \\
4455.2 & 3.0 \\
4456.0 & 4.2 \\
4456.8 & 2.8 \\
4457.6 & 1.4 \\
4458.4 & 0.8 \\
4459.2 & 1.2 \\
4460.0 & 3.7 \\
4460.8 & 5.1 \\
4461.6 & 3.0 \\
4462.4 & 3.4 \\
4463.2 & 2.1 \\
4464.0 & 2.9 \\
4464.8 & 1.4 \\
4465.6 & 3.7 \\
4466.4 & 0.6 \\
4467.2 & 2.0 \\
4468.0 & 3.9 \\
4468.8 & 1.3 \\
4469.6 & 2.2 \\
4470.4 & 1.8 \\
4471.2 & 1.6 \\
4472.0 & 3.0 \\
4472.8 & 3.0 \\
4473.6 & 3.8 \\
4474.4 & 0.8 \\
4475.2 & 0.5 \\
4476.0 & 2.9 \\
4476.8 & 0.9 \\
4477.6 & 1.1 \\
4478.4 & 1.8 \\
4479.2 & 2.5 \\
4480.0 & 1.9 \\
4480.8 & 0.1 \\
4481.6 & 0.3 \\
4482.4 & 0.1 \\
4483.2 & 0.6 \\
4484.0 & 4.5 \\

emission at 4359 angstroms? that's [O II]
